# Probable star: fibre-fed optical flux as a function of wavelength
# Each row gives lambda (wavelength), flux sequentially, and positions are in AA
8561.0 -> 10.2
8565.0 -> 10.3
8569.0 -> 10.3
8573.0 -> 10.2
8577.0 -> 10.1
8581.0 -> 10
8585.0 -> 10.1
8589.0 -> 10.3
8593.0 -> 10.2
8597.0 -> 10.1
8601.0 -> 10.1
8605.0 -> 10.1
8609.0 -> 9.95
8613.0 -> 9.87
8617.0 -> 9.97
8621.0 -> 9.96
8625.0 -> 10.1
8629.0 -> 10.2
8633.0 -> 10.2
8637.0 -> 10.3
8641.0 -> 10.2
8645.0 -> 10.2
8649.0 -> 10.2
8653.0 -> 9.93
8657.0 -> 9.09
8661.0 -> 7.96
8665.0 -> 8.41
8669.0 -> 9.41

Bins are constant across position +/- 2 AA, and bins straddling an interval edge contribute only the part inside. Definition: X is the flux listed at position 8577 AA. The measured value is 10.1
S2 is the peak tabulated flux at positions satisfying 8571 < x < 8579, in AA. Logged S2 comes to 10.2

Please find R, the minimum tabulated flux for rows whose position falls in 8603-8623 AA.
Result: 9.87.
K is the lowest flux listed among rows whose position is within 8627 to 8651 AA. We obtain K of 10.2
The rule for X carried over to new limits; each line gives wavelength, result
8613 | 9.87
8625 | 10.1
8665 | 8.41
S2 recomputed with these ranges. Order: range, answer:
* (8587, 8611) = 10.3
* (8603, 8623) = 10.1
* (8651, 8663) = 9.93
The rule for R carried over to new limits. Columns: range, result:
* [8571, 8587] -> 10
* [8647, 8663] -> 7.96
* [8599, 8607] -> 10.1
